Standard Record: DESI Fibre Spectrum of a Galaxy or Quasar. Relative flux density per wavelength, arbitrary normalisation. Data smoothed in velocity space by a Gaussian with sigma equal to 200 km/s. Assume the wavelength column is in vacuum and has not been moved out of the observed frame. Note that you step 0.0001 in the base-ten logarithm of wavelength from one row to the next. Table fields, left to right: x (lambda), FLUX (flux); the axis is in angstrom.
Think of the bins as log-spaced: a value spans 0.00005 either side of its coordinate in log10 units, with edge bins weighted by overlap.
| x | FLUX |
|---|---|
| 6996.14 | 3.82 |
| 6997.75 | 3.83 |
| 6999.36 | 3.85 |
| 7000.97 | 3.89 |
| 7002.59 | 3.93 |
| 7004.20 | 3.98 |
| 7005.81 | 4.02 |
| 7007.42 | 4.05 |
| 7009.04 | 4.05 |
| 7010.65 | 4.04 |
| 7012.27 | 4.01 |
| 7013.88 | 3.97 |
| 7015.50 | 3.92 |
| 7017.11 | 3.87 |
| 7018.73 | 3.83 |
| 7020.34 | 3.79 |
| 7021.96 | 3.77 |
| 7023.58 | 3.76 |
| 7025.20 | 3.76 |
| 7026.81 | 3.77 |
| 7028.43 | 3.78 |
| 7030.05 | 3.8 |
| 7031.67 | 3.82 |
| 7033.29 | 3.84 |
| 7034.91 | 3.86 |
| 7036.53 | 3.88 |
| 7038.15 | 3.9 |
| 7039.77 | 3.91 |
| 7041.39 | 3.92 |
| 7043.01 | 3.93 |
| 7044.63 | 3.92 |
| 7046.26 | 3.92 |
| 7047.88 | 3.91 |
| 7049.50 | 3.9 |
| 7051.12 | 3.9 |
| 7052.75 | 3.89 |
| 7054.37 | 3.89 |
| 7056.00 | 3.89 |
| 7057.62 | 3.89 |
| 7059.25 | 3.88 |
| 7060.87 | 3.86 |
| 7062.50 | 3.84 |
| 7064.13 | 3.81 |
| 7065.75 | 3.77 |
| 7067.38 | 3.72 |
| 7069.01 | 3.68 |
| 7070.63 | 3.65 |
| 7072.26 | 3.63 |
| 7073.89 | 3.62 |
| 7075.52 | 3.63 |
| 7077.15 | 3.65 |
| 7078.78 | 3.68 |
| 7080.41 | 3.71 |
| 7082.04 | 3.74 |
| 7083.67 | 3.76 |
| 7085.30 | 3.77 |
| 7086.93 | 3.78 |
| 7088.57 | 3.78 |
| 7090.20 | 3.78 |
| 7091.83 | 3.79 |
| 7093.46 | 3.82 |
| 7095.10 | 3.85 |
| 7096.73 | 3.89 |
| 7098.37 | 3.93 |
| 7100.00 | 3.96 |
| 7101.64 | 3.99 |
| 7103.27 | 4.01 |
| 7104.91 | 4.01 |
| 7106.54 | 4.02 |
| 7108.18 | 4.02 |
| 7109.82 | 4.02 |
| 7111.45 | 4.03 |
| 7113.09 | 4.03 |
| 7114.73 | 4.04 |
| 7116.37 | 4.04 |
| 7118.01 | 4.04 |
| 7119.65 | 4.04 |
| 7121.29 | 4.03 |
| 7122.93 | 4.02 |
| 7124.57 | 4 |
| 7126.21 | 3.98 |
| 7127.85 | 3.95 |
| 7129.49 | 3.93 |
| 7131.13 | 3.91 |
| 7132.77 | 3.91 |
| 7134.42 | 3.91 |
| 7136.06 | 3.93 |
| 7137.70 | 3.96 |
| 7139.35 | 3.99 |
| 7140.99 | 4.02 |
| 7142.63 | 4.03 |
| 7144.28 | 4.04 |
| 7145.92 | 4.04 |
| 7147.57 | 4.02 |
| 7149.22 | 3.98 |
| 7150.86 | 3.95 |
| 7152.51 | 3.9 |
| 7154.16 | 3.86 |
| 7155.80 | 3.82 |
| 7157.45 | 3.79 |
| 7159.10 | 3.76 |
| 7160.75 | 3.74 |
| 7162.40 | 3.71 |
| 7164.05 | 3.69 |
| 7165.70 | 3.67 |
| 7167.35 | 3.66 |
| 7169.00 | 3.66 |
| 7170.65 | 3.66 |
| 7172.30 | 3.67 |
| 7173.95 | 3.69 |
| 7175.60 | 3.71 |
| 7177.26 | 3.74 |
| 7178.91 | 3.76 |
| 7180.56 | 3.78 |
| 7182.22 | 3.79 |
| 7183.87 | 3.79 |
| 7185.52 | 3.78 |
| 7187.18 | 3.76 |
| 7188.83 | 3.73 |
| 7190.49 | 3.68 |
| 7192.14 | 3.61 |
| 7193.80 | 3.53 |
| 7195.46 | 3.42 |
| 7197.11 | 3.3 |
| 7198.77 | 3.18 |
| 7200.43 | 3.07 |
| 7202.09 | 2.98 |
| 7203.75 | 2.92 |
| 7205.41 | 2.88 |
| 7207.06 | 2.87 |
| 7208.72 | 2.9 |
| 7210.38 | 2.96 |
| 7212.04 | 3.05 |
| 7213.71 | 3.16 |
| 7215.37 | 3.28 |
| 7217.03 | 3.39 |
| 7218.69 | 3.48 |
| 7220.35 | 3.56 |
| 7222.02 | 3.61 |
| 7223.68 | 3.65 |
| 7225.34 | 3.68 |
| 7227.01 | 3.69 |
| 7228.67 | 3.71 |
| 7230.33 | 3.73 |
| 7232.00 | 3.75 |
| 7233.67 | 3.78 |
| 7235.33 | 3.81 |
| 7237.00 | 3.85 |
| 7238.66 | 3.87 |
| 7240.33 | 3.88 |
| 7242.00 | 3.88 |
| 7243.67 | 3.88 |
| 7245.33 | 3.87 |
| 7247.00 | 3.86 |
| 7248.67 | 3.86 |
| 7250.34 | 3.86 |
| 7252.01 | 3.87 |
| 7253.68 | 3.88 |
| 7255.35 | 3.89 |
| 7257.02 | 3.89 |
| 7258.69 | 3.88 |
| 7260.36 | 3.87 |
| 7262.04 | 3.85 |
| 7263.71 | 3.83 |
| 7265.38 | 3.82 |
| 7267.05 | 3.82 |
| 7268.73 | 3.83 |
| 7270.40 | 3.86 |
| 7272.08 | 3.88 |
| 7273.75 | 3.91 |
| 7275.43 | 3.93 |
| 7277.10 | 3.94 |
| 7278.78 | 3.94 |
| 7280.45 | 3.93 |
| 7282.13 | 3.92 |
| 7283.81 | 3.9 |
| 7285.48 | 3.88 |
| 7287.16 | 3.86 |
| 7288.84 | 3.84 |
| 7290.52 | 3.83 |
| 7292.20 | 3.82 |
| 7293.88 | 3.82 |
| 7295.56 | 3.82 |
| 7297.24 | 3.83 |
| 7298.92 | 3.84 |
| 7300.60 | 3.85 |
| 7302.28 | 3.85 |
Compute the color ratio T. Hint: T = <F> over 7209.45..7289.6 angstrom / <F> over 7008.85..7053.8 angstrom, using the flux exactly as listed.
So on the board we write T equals 1.0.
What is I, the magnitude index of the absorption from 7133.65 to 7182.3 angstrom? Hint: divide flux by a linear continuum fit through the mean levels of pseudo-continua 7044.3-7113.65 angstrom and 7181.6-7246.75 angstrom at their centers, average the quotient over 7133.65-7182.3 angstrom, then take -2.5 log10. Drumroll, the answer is -0.05 mag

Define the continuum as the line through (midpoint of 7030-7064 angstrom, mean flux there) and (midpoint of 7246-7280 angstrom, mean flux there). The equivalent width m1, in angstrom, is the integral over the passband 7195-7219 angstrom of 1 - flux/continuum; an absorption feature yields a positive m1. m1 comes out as 4.7 angstrom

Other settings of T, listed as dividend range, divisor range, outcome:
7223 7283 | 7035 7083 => 1.01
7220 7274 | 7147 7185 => 1.01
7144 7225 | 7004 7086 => 0.93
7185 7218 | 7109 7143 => 0.82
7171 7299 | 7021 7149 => 0.95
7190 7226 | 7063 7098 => 0.88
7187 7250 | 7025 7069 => 0.91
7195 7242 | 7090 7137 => 0.86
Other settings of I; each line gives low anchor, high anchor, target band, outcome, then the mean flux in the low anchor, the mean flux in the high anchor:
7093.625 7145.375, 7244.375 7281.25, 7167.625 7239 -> 0.12 mag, 3.98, 3.88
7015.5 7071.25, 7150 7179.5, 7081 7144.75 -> -0.04 mag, 3.84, 3.75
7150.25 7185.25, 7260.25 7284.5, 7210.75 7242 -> 0.06 mag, 3.75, 3.88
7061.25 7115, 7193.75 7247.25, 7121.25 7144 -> -0.07 mag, 3.83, 3.46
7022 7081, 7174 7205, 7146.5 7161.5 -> -0.08 mag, 3.81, 3.52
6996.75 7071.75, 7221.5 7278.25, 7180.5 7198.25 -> 0.06 mag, 3.87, 3.83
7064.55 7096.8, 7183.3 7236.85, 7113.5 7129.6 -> -0.11 mag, 3.73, 3.43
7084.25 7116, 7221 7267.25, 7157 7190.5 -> 0.04 mag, 3.92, 3.81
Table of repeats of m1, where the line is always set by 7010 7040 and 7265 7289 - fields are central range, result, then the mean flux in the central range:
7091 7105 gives -0.2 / 3.91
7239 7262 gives 0.1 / 3.87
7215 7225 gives 0.9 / 3.52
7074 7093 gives 0.6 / 3.73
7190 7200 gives 1.1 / 3.43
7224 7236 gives 0.5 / 3.73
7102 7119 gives -0.7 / 4.03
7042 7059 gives -0.2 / 3.9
